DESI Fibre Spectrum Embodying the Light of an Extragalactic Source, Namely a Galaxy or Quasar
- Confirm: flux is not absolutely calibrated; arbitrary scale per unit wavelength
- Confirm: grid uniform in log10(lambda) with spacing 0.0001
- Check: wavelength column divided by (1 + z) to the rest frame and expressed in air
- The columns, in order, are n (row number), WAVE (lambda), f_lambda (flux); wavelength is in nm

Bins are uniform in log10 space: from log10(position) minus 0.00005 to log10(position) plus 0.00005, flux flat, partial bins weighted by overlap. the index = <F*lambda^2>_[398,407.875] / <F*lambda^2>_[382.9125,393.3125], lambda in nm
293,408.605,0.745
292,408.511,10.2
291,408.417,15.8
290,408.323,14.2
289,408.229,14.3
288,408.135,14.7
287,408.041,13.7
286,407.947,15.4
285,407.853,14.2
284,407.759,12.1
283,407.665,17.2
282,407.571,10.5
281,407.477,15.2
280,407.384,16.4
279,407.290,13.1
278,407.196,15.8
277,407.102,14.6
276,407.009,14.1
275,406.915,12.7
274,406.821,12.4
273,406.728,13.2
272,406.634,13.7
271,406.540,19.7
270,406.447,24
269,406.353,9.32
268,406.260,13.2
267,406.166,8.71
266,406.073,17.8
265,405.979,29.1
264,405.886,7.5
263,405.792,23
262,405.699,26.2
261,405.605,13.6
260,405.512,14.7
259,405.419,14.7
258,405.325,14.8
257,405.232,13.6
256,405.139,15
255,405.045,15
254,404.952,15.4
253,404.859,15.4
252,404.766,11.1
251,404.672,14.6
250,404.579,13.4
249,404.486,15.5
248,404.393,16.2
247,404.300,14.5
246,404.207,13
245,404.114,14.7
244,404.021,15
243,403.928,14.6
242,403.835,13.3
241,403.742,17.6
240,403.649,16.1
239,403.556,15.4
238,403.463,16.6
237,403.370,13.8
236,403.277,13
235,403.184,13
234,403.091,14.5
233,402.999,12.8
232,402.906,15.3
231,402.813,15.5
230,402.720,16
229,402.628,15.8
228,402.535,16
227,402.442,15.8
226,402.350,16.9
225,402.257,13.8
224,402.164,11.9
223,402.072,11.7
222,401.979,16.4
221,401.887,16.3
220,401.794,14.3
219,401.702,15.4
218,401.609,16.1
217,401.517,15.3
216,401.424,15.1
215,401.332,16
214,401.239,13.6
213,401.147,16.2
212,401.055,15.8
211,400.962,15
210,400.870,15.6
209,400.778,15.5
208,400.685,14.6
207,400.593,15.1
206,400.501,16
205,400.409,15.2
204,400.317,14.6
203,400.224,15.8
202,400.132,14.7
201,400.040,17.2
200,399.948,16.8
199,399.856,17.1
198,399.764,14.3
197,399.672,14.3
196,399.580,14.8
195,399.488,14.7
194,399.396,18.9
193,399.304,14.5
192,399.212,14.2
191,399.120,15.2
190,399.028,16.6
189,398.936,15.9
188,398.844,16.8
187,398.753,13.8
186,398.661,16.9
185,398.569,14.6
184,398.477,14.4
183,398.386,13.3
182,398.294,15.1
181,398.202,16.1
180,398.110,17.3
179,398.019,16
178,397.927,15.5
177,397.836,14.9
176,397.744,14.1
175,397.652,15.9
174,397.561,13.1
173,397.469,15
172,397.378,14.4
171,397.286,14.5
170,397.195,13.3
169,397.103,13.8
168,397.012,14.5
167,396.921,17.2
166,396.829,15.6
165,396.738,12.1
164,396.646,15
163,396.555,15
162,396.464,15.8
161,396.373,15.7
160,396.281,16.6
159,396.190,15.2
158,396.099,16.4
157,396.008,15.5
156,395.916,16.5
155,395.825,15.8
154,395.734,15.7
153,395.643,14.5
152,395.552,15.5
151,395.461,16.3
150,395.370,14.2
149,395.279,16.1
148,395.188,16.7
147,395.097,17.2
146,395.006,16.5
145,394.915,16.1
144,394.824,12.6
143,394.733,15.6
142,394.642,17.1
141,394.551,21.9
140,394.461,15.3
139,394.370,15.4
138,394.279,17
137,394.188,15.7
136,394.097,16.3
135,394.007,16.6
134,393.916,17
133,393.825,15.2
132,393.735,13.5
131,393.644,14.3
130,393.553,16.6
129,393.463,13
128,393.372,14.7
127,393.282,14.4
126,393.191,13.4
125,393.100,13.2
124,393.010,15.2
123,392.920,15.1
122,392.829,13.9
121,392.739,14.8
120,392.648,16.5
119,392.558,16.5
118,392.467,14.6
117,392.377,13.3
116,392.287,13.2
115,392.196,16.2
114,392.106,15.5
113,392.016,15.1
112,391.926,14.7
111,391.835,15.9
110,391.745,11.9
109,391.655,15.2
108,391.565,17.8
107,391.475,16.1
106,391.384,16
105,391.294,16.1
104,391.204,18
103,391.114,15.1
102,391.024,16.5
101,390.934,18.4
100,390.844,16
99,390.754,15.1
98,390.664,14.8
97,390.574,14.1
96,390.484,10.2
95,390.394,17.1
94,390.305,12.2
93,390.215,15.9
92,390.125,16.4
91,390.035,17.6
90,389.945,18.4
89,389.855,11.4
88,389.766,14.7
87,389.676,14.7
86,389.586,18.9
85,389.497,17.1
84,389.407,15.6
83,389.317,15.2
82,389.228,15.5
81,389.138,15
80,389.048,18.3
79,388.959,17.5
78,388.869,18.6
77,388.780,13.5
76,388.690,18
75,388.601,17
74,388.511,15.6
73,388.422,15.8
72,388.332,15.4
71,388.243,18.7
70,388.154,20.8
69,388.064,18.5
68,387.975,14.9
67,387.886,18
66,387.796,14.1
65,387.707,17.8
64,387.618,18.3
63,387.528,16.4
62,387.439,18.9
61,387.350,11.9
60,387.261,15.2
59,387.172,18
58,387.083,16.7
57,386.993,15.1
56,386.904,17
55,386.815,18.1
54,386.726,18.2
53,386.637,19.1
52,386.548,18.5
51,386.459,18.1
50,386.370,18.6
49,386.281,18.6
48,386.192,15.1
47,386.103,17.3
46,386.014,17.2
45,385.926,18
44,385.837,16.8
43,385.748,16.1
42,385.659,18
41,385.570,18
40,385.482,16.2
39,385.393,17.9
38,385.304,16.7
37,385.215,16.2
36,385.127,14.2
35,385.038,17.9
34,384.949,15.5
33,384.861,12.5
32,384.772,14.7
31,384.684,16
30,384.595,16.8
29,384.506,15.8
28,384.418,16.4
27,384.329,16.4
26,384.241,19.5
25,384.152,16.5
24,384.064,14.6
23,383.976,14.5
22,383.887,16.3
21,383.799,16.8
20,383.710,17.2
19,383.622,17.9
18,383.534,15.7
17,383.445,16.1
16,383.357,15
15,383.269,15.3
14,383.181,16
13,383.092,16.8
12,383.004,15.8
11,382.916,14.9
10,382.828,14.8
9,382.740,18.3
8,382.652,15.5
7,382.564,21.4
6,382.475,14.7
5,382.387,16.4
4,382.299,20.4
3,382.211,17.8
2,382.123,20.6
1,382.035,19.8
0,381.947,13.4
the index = 1.02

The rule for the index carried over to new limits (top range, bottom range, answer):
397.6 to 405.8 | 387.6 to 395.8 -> 1.02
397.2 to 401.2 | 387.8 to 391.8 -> 1.00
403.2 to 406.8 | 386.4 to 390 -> 1.00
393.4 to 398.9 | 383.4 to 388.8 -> 0.97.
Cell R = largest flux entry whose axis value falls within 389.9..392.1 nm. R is 18.4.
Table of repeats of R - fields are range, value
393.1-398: 21.9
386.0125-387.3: 19.1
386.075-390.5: 20.8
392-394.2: 17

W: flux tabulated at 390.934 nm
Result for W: 18.4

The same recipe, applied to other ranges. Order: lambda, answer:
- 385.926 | 18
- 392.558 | 16.5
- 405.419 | 14.7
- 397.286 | 14.5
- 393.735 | 13.5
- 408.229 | 14.3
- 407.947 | 15.4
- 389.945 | 18.4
